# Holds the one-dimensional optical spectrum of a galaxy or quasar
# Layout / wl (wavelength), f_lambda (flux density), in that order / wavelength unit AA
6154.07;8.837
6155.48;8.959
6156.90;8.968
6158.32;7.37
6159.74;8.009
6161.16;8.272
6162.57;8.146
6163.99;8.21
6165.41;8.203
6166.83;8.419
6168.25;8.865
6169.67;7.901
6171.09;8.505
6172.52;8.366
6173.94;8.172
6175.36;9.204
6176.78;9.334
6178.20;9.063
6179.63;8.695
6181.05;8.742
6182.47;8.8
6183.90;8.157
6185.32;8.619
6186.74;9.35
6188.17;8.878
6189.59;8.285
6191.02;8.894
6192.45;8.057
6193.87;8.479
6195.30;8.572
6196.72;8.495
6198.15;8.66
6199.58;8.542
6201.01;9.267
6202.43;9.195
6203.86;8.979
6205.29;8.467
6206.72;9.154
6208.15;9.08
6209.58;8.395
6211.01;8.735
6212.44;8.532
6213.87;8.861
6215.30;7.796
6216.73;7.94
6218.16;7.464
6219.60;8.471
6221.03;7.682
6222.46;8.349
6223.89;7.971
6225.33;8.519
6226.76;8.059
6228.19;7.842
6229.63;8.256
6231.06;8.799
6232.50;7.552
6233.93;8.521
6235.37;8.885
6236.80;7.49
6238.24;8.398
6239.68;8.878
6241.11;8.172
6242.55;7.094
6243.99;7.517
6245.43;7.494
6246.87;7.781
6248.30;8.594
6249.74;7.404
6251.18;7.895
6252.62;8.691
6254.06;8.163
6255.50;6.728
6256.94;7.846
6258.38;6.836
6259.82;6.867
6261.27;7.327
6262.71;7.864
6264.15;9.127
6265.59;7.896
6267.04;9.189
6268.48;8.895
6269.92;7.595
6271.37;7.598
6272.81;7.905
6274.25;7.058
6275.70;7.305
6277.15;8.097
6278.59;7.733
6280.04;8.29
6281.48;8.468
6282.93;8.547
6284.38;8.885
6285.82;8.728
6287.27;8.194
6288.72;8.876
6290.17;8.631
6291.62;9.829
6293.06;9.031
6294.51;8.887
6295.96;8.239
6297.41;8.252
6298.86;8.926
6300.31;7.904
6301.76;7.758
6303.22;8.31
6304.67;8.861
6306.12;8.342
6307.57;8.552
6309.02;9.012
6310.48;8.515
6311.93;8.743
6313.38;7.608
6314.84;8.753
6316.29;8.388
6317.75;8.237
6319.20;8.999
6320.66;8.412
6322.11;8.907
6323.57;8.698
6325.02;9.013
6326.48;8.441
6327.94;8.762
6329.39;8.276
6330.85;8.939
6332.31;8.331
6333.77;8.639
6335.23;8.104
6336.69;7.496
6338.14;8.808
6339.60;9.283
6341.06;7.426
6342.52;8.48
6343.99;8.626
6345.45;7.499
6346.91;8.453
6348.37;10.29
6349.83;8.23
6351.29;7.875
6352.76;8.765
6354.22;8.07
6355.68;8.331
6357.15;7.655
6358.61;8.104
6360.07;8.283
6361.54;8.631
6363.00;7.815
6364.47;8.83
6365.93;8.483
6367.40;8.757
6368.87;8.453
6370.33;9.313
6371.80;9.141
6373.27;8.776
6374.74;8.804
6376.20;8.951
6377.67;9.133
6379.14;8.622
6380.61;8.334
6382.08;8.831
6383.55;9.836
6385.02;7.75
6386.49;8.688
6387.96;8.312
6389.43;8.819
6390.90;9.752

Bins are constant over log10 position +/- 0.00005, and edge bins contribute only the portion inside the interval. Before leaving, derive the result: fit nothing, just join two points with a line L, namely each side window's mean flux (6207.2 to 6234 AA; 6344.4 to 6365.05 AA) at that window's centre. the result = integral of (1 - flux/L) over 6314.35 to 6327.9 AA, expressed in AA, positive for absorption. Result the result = -0.5 AA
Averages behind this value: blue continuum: 8.26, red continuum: 8.35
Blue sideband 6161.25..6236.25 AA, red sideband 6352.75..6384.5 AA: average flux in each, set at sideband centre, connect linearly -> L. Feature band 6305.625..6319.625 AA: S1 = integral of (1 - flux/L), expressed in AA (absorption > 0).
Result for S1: 0.1 AA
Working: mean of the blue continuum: 8.5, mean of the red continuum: 8.62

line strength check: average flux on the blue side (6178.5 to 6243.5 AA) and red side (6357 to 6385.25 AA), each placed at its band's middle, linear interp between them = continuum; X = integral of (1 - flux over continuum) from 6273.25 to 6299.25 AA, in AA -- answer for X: 0.4 AA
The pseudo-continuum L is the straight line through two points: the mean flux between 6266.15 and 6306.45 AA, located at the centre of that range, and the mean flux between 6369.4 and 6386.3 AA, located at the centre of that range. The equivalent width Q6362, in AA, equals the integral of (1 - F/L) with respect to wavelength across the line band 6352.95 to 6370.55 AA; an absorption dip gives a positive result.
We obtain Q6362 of 0.8 AA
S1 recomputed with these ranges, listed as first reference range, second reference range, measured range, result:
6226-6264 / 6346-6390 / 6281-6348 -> -1.90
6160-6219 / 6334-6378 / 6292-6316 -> 0.06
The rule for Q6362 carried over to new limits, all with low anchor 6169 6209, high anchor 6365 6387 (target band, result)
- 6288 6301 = 0.04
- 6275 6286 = 0.65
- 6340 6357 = 0.81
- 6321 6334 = 0.16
